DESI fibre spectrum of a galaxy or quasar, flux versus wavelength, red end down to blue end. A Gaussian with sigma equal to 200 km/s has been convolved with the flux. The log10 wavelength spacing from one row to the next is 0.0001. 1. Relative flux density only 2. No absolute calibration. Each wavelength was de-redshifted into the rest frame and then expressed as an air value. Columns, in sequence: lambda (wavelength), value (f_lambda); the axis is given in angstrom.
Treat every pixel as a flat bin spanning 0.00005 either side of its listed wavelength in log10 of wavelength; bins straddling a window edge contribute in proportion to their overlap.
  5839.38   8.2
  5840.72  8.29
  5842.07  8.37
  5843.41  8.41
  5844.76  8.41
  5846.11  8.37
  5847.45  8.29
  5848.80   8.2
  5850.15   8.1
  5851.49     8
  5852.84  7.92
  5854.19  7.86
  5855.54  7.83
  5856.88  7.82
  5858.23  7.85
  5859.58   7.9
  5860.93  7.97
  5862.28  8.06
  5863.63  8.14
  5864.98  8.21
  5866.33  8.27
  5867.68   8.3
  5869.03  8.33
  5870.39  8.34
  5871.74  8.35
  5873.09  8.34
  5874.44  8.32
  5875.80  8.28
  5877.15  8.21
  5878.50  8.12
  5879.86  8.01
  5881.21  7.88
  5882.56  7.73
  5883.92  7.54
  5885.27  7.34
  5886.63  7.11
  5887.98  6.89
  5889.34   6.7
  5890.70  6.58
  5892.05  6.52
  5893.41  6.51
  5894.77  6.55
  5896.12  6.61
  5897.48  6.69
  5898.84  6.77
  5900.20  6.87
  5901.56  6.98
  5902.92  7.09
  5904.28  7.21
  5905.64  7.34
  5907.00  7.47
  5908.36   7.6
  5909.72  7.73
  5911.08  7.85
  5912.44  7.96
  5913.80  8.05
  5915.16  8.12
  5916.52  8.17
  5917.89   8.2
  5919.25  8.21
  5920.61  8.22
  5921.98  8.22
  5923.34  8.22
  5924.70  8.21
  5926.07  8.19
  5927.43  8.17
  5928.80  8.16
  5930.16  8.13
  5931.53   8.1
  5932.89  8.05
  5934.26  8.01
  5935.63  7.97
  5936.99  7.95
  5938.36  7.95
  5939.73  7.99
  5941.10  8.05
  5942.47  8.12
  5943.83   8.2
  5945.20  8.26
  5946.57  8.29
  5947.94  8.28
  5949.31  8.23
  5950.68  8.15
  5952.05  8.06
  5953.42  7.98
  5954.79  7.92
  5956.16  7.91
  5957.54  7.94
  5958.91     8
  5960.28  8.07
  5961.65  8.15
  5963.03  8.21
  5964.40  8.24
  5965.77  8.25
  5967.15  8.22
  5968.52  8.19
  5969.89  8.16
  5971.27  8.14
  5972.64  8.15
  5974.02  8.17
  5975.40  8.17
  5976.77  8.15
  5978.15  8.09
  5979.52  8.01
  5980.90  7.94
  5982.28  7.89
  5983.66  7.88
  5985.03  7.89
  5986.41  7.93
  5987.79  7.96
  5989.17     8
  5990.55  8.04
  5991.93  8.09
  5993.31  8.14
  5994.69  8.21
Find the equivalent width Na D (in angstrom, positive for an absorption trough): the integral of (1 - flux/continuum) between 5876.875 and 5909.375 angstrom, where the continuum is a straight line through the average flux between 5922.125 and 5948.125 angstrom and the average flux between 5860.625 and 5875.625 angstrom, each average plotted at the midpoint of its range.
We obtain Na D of 4.1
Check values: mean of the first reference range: 8.24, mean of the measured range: 7.17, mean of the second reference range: 8.12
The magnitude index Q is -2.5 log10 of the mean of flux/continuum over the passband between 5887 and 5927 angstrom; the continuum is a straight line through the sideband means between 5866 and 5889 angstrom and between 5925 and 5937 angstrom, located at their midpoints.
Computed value 0.08 mag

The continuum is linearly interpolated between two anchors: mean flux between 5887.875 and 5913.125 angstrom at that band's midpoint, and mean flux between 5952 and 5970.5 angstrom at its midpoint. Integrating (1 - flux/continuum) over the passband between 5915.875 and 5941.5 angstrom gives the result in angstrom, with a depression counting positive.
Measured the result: -2.0 angstrom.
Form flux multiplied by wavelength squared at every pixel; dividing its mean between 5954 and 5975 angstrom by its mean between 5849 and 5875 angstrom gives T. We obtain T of 1.04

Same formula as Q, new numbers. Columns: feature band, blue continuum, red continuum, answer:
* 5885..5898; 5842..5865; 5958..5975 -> 0.202 mag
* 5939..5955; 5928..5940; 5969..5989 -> -0.013 mag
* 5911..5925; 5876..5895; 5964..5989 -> -0.078 mag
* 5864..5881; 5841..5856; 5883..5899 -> -0.116 mag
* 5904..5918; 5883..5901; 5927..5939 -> -0.056 mag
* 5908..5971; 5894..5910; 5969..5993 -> -0.081 mag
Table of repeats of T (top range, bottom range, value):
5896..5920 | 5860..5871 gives 0.93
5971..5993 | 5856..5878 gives 1.02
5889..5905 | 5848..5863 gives 0.86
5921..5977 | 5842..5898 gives 1.07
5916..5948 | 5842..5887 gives 1.03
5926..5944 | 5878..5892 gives 1.12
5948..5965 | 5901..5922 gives 1.06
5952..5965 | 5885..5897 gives 1.22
